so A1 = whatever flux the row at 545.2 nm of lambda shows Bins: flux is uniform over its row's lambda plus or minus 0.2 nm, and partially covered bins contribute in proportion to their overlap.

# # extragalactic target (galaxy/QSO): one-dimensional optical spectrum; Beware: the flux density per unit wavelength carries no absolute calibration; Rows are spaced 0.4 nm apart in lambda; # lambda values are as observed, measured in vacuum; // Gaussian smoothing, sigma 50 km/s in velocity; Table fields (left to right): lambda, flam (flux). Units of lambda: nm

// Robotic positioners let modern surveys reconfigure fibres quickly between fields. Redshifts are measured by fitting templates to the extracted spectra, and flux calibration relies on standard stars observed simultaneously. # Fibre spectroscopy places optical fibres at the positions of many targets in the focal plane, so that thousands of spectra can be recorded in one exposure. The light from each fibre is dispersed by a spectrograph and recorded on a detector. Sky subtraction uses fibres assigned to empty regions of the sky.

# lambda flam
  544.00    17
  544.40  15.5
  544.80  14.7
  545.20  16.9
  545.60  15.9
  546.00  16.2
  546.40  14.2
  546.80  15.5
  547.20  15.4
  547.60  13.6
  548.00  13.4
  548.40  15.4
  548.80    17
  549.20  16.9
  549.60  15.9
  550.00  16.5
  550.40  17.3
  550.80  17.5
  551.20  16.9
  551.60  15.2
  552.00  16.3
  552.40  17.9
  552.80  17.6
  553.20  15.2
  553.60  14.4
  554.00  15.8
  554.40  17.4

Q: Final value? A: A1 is 16.9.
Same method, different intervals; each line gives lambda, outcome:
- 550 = 16.5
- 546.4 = 14.2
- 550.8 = 17.5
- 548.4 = 15.4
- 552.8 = 17.6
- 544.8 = 14.7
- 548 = 13.4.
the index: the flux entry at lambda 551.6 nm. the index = 15.2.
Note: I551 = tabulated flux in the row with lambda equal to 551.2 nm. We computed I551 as 16.9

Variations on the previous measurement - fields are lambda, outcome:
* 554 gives 15.8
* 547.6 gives 13.6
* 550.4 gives 17.3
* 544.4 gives 15.5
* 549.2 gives 16.9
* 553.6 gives 14.4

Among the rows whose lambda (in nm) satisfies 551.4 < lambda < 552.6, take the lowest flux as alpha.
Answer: 15.2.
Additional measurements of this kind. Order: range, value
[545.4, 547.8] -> 13.6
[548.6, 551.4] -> 15.9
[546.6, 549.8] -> 13.4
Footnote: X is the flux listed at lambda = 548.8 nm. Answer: 17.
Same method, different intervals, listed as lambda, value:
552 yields 16.3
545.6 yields 15.9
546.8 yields 15.5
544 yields 17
